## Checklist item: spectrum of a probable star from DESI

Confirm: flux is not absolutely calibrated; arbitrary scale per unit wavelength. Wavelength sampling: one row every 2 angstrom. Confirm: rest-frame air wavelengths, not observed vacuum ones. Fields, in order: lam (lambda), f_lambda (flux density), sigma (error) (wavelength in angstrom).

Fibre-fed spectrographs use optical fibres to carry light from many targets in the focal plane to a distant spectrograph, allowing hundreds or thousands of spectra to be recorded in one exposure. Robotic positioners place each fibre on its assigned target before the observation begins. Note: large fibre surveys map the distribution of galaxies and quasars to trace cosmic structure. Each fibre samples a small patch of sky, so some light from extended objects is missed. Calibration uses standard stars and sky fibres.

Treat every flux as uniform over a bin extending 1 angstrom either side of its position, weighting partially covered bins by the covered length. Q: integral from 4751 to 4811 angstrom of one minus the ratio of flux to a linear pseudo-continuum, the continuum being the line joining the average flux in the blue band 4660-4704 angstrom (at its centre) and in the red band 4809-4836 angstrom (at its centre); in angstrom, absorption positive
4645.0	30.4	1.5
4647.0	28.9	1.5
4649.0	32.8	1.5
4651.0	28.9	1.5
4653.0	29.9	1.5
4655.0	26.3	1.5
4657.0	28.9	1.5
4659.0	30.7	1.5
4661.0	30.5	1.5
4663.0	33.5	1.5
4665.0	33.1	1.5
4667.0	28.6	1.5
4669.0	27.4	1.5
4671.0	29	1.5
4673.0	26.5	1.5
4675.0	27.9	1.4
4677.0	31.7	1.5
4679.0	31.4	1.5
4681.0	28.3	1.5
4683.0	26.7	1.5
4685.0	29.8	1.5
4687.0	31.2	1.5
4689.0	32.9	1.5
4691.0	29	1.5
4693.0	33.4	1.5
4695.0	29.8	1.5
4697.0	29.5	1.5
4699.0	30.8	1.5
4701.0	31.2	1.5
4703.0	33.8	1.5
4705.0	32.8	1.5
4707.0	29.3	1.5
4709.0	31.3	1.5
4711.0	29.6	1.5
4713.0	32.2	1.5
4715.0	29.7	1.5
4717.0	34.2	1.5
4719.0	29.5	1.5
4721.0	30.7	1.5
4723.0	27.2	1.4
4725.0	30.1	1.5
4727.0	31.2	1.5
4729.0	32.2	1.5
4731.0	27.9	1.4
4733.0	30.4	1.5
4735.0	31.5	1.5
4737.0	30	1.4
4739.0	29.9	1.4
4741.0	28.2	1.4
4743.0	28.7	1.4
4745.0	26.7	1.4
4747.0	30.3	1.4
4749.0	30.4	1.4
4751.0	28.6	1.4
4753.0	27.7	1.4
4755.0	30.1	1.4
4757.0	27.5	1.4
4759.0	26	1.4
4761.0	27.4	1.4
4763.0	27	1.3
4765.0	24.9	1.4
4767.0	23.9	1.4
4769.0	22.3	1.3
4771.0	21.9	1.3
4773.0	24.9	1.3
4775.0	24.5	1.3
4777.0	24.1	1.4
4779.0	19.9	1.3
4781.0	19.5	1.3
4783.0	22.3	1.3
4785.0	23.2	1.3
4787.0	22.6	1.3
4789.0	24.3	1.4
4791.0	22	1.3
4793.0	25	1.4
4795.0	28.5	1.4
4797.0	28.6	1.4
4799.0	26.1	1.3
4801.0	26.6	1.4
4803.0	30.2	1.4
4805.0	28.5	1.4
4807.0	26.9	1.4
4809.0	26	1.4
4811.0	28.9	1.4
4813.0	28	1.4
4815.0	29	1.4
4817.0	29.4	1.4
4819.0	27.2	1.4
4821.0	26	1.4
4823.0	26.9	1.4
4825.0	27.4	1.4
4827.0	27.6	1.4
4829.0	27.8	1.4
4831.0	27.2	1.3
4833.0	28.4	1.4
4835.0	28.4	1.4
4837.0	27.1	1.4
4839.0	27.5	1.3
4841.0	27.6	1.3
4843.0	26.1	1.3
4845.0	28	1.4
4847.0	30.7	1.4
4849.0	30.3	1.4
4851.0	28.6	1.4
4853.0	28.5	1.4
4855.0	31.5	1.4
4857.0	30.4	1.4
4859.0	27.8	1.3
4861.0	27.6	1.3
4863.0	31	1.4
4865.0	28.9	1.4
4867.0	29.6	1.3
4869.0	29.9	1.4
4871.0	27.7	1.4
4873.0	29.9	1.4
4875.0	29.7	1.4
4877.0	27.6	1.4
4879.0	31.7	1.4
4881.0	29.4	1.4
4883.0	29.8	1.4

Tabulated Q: 6.62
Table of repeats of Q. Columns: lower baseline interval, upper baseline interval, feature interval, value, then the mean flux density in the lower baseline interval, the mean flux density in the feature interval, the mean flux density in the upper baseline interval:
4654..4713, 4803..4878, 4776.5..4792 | 3.7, 30.2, 22.2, 28.4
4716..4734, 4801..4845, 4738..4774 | 3.1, 30.4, 27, 27.7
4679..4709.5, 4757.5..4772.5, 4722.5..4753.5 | -2.8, 30.7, 29.5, 24.9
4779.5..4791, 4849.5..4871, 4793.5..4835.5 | -4.7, 22.2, 27.8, 29.3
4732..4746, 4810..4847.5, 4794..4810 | 0.3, 29.3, 27.7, 27.8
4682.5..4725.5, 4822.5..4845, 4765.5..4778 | 2.3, 30.7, 23.7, 27.5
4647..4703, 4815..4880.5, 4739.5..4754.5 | 0.3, 30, 28.7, 28.6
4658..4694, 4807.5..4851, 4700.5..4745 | -1.5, 30.1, 30.4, 27.9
